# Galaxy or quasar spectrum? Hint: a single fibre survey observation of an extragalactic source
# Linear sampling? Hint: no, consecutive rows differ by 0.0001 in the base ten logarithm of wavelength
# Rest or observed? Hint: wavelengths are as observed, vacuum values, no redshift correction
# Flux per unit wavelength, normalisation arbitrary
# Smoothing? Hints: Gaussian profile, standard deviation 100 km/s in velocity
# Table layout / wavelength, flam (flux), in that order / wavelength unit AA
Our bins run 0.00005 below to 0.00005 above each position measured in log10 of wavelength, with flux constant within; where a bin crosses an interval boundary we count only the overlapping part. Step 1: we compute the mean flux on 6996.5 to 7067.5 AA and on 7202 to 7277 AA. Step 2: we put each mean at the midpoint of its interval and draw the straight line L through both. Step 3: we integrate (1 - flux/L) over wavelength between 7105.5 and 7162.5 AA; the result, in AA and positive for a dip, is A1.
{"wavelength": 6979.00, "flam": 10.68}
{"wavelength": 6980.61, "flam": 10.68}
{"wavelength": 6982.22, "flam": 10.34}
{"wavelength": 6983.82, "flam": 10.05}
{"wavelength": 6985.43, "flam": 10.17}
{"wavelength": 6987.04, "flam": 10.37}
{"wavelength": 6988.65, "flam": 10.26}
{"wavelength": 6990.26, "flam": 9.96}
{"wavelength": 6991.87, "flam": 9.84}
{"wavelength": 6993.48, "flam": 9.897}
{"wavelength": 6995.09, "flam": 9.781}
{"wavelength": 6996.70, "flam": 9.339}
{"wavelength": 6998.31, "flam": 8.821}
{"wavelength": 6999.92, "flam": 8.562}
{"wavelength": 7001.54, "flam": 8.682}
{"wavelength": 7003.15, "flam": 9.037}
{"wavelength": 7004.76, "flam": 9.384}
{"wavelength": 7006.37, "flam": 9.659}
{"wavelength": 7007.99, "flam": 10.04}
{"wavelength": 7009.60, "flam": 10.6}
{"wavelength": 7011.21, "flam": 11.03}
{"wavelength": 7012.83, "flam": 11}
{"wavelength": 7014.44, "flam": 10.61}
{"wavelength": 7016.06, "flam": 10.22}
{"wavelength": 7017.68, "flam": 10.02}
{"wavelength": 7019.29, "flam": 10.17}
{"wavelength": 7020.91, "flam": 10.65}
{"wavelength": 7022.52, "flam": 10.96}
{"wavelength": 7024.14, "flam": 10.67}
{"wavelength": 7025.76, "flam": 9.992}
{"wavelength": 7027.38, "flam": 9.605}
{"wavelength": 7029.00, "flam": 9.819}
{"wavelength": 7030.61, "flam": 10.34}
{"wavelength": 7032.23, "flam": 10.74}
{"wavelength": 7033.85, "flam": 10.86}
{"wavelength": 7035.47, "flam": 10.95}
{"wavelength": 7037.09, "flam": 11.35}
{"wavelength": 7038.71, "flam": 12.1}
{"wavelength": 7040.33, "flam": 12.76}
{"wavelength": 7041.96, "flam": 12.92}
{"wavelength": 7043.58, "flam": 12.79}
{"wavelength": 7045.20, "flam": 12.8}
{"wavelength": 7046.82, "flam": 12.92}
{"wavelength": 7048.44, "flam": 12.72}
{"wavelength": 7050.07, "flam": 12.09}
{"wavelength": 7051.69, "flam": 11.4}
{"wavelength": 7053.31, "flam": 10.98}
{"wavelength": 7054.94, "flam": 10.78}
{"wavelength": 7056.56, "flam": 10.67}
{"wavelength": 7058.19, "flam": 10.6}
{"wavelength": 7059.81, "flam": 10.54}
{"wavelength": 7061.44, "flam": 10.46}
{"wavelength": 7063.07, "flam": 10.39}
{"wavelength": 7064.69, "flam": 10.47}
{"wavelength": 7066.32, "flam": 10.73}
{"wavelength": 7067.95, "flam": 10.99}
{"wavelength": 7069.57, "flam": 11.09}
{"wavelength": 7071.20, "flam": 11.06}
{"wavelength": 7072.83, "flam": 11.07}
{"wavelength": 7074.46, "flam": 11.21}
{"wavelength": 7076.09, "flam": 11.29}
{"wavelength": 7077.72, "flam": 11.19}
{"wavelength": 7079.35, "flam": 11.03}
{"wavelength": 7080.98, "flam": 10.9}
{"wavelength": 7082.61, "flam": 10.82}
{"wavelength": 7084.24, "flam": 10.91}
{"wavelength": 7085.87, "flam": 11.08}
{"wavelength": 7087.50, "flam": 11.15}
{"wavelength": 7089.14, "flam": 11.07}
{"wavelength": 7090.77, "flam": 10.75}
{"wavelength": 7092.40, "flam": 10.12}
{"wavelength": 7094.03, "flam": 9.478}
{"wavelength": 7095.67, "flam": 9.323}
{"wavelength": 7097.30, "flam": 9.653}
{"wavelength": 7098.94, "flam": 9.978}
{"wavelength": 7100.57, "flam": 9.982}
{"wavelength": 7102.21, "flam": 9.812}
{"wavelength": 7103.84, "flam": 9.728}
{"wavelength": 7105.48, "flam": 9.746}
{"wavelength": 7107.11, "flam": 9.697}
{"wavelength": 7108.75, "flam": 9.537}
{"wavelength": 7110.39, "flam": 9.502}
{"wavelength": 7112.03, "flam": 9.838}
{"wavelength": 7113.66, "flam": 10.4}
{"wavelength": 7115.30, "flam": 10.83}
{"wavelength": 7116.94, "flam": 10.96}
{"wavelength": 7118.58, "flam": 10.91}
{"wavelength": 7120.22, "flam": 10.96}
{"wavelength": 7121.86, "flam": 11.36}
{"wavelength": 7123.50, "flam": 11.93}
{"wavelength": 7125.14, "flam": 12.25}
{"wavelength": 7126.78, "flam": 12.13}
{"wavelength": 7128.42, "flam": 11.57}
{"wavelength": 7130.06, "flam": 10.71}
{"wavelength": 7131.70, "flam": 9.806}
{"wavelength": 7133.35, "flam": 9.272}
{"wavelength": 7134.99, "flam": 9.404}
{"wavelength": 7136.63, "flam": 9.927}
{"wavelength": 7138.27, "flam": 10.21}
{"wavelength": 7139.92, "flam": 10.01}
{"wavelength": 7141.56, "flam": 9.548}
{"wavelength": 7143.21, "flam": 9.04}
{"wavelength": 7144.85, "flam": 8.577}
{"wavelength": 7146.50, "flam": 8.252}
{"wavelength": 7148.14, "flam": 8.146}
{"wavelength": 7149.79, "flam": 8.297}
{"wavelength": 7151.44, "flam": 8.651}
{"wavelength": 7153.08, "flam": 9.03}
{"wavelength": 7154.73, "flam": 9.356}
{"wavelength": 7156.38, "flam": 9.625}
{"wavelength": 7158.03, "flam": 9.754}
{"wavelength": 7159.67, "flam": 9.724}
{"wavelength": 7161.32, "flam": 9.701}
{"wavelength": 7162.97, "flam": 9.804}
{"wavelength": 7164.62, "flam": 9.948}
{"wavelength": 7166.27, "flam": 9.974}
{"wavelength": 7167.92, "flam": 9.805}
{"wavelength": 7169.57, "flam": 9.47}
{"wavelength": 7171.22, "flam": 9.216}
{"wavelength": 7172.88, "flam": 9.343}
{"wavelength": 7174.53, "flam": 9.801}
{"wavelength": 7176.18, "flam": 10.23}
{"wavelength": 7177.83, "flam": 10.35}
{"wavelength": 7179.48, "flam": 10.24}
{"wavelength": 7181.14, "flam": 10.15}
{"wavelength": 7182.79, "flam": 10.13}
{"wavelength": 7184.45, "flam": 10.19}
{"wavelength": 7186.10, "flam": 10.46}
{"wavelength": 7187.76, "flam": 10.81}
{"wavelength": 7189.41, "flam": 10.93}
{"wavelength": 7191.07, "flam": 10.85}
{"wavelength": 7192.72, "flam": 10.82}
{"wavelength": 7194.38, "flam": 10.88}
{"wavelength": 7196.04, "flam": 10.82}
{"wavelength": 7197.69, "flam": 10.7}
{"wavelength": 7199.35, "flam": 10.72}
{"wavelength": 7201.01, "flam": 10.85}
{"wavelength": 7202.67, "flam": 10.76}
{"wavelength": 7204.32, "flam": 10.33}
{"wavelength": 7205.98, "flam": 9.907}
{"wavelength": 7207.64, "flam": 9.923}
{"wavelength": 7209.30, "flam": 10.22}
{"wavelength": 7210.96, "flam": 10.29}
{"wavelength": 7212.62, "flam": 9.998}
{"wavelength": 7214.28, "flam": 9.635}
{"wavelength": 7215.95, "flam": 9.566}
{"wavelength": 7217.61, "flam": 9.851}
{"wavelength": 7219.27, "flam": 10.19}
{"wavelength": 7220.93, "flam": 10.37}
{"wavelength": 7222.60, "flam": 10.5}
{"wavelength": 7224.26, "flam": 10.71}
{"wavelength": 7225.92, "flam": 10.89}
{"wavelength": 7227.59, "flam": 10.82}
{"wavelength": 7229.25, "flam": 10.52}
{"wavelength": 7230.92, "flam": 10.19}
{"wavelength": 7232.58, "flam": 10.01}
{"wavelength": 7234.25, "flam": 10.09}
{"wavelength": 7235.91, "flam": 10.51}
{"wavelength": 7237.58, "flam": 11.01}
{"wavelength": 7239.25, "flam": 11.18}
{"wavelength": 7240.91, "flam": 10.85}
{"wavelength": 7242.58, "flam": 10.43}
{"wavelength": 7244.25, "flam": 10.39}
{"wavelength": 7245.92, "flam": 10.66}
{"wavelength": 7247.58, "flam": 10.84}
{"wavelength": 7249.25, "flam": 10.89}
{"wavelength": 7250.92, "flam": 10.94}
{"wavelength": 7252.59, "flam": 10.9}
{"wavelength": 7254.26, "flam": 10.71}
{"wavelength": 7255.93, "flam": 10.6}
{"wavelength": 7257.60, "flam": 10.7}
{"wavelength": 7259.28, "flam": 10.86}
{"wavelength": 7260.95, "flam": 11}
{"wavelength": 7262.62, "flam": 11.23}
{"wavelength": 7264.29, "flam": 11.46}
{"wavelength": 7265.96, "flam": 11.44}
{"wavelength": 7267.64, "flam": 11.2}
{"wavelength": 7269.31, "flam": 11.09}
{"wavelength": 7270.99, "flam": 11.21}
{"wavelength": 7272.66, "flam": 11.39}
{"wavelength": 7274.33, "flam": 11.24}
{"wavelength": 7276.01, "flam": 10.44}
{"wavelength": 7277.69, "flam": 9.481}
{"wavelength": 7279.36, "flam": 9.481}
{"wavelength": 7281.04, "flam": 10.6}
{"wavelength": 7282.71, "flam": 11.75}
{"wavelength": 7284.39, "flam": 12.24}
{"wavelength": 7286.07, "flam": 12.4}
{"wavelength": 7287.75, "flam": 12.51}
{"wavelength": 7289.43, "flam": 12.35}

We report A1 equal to 3.8 AA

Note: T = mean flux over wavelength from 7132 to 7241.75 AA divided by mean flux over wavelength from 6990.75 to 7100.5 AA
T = 0.94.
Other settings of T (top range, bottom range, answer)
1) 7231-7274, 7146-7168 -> 1.17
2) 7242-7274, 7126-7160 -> 1.14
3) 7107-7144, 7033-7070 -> 0.91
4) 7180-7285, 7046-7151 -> 1.01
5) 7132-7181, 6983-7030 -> 0.95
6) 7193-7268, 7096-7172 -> 1.07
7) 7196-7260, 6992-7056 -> 0.98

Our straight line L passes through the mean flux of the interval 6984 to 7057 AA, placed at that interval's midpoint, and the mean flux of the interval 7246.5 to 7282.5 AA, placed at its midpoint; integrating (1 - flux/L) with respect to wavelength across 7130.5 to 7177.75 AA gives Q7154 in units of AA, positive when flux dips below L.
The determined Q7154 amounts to 5.73 AA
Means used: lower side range 10.6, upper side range 10.9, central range 9.45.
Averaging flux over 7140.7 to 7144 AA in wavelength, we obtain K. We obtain 9.3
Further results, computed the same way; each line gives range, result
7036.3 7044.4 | 12.4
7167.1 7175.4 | 9.53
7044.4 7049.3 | 12.8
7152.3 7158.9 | 9.45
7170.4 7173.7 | 9.26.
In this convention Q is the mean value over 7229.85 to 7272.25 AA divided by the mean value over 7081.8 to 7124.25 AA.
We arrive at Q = 1.04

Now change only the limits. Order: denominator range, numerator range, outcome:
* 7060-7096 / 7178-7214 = 0.97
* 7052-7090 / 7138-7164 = 0.85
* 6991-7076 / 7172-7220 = 0.96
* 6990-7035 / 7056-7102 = 1.06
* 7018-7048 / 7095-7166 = 0.88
